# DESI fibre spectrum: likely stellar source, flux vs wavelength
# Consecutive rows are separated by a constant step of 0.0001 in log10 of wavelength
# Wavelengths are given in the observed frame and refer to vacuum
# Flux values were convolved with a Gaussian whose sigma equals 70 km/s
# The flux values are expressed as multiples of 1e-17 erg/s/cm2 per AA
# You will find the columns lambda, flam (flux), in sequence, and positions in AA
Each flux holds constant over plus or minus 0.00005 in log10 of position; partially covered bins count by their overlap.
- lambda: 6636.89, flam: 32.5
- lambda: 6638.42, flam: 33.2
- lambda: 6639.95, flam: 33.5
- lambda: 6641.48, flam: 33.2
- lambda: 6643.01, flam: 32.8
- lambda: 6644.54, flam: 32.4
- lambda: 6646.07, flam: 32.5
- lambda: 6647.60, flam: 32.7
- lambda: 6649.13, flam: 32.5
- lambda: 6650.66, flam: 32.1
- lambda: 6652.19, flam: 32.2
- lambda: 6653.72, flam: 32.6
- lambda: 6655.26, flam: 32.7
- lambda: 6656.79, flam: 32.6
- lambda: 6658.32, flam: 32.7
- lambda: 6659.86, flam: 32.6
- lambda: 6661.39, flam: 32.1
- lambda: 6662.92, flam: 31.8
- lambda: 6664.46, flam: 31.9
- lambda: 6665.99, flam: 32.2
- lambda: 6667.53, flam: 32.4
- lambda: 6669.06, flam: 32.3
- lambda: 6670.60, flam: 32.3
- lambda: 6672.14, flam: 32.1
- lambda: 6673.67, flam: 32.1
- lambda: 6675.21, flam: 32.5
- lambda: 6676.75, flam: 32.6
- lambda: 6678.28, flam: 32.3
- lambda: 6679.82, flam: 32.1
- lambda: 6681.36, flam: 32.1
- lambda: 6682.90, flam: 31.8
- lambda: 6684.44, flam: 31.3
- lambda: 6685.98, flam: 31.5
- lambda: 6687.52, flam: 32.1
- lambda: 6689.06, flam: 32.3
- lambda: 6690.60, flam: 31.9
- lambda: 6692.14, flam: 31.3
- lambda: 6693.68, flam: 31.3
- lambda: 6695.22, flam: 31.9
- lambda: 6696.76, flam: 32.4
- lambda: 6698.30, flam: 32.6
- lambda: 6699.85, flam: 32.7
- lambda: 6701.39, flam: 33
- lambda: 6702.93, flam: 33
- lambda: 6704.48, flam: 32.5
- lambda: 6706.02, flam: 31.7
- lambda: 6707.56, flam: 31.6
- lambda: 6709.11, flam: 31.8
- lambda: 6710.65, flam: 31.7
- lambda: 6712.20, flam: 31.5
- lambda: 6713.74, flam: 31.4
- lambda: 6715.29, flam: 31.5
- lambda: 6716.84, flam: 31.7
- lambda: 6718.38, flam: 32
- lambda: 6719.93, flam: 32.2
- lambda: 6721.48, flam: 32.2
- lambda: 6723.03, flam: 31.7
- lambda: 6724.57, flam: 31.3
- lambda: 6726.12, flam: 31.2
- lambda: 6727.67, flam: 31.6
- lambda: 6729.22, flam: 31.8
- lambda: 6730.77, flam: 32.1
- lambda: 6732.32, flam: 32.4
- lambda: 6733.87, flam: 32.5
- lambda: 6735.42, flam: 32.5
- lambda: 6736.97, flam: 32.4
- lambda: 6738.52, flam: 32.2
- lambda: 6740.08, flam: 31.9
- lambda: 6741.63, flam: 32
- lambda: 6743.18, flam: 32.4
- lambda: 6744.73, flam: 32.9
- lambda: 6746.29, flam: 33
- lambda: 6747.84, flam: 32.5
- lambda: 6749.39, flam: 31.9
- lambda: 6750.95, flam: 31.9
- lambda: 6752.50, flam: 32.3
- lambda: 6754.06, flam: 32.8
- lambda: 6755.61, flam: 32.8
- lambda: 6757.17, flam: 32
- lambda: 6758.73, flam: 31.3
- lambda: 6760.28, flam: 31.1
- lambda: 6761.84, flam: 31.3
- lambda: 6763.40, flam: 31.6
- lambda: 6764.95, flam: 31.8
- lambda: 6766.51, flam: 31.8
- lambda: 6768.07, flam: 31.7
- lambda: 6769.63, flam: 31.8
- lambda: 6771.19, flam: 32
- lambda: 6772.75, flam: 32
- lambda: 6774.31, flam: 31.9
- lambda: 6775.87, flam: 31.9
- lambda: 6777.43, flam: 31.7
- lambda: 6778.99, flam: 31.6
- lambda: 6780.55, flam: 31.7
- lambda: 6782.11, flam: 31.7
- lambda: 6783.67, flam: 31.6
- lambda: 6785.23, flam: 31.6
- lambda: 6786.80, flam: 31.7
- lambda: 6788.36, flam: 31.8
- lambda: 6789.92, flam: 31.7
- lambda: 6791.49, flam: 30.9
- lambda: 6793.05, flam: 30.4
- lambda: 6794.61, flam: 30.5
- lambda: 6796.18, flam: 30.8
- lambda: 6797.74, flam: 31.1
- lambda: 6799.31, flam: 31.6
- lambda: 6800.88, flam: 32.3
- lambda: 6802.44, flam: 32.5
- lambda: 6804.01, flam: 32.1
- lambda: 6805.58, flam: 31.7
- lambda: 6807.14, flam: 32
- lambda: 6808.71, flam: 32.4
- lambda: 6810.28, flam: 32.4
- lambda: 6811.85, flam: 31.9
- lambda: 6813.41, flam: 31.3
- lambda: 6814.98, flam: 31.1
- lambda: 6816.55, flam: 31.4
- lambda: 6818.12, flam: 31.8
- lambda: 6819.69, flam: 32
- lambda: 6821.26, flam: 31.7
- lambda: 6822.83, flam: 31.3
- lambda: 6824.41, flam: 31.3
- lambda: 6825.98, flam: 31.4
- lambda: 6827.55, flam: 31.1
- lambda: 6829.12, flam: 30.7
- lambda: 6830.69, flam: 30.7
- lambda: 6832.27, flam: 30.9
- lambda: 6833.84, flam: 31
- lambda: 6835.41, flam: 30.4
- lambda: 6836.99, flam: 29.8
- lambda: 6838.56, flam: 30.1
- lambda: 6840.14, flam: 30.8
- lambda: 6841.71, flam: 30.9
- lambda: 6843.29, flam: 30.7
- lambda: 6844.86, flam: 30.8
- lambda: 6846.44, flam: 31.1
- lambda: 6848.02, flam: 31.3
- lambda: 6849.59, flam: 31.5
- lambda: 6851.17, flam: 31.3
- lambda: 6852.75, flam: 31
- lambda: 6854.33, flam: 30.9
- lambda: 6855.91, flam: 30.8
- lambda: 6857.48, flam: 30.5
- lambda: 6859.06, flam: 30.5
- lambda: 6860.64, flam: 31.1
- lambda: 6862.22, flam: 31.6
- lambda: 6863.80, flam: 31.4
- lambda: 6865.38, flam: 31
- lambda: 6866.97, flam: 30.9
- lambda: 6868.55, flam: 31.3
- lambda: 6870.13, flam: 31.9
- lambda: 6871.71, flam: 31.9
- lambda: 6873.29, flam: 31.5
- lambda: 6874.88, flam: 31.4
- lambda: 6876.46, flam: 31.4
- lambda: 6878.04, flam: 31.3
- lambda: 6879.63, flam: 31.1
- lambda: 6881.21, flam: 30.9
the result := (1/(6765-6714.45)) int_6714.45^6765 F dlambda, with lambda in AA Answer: 32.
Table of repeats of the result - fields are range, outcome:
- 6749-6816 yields 31.7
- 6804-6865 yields 31.2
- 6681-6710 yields 32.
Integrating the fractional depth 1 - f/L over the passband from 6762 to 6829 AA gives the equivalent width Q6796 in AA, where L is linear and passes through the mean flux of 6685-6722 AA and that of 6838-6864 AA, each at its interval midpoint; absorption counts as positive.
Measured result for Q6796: -0.6 AA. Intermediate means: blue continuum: 32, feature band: 31.6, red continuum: 31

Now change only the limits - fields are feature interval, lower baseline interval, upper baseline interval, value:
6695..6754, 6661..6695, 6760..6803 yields -0.6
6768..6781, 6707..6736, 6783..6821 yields -0.1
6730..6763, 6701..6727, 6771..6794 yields -0.5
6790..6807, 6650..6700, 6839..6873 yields 0.0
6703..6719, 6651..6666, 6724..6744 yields 0.2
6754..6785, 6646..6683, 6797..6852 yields -0.1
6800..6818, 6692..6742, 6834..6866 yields -0.4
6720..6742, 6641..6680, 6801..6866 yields 0.0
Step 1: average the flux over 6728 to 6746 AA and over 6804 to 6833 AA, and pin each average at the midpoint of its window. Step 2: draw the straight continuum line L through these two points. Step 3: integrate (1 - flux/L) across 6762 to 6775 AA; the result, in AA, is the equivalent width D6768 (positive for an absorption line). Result 0.1 AA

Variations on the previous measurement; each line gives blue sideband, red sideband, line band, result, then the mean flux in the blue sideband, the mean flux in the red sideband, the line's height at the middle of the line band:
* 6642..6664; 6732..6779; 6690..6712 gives 0.1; 32.4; 32.1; 32.3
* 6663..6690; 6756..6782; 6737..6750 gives -0.2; 32.1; 31.7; 31.8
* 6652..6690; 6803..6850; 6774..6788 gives -0.1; 32.2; 31.3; 31.5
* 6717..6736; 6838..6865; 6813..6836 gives 0.0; 32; 31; 31.2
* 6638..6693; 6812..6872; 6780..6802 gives 0.0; 32.3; 31.1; 31.4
